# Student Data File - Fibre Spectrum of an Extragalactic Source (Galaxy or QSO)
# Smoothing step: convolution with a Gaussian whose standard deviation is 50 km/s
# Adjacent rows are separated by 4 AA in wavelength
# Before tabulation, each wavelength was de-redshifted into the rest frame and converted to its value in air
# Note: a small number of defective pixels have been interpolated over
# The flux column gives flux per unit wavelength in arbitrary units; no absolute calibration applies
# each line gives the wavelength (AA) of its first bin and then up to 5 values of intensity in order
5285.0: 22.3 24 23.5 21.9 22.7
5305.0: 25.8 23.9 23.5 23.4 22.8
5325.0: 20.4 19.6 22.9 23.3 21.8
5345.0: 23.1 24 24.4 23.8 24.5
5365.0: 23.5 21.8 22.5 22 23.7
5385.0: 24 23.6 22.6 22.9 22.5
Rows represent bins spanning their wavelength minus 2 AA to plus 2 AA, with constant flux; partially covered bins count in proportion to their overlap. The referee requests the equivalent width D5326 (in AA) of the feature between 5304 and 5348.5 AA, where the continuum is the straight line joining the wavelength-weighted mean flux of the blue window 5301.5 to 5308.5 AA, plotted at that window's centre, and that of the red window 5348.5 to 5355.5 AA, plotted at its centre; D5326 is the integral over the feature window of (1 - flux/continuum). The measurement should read 3.2 AA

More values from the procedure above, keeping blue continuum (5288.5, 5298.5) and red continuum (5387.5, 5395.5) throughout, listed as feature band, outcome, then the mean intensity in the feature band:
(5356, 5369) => -0.3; 23.6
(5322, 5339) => 1.1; 21.6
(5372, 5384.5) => 0.1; 22.9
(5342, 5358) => -0.4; 23.7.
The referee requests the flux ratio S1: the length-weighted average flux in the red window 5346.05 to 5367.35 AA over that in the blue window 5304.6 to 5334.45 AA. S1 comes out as 1.06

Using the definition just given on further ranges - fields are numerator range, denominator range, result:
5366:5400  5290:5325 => 0.98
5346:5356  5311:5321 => 1.03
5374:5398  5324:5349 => 1.05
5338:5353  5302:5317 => 0.96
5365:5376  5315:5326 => 1.00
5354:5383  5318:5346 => 1.05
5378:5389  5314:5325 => 1.04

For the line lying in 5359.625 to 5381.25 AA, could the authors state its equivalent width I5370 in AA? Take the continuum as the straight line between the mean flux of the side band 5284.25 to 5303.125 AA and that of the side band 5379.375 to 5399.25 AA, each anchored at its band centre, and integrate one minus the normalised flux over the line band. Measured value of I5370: 0.3 AA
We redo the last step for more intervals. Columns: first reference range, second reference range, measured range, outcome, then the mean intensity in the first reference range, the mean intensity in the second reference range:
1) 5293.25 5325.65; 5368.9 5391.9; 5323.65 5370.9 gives 0.6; 23.2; 23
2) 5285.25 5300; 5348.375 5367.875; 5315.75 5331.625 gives 1.3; 23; 23.9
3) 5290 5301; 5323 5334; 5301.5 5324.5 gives -1.9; 22.8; 20.8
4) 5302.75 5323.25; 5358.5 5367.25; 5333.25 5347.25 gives 0.6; 23.8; 23.9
